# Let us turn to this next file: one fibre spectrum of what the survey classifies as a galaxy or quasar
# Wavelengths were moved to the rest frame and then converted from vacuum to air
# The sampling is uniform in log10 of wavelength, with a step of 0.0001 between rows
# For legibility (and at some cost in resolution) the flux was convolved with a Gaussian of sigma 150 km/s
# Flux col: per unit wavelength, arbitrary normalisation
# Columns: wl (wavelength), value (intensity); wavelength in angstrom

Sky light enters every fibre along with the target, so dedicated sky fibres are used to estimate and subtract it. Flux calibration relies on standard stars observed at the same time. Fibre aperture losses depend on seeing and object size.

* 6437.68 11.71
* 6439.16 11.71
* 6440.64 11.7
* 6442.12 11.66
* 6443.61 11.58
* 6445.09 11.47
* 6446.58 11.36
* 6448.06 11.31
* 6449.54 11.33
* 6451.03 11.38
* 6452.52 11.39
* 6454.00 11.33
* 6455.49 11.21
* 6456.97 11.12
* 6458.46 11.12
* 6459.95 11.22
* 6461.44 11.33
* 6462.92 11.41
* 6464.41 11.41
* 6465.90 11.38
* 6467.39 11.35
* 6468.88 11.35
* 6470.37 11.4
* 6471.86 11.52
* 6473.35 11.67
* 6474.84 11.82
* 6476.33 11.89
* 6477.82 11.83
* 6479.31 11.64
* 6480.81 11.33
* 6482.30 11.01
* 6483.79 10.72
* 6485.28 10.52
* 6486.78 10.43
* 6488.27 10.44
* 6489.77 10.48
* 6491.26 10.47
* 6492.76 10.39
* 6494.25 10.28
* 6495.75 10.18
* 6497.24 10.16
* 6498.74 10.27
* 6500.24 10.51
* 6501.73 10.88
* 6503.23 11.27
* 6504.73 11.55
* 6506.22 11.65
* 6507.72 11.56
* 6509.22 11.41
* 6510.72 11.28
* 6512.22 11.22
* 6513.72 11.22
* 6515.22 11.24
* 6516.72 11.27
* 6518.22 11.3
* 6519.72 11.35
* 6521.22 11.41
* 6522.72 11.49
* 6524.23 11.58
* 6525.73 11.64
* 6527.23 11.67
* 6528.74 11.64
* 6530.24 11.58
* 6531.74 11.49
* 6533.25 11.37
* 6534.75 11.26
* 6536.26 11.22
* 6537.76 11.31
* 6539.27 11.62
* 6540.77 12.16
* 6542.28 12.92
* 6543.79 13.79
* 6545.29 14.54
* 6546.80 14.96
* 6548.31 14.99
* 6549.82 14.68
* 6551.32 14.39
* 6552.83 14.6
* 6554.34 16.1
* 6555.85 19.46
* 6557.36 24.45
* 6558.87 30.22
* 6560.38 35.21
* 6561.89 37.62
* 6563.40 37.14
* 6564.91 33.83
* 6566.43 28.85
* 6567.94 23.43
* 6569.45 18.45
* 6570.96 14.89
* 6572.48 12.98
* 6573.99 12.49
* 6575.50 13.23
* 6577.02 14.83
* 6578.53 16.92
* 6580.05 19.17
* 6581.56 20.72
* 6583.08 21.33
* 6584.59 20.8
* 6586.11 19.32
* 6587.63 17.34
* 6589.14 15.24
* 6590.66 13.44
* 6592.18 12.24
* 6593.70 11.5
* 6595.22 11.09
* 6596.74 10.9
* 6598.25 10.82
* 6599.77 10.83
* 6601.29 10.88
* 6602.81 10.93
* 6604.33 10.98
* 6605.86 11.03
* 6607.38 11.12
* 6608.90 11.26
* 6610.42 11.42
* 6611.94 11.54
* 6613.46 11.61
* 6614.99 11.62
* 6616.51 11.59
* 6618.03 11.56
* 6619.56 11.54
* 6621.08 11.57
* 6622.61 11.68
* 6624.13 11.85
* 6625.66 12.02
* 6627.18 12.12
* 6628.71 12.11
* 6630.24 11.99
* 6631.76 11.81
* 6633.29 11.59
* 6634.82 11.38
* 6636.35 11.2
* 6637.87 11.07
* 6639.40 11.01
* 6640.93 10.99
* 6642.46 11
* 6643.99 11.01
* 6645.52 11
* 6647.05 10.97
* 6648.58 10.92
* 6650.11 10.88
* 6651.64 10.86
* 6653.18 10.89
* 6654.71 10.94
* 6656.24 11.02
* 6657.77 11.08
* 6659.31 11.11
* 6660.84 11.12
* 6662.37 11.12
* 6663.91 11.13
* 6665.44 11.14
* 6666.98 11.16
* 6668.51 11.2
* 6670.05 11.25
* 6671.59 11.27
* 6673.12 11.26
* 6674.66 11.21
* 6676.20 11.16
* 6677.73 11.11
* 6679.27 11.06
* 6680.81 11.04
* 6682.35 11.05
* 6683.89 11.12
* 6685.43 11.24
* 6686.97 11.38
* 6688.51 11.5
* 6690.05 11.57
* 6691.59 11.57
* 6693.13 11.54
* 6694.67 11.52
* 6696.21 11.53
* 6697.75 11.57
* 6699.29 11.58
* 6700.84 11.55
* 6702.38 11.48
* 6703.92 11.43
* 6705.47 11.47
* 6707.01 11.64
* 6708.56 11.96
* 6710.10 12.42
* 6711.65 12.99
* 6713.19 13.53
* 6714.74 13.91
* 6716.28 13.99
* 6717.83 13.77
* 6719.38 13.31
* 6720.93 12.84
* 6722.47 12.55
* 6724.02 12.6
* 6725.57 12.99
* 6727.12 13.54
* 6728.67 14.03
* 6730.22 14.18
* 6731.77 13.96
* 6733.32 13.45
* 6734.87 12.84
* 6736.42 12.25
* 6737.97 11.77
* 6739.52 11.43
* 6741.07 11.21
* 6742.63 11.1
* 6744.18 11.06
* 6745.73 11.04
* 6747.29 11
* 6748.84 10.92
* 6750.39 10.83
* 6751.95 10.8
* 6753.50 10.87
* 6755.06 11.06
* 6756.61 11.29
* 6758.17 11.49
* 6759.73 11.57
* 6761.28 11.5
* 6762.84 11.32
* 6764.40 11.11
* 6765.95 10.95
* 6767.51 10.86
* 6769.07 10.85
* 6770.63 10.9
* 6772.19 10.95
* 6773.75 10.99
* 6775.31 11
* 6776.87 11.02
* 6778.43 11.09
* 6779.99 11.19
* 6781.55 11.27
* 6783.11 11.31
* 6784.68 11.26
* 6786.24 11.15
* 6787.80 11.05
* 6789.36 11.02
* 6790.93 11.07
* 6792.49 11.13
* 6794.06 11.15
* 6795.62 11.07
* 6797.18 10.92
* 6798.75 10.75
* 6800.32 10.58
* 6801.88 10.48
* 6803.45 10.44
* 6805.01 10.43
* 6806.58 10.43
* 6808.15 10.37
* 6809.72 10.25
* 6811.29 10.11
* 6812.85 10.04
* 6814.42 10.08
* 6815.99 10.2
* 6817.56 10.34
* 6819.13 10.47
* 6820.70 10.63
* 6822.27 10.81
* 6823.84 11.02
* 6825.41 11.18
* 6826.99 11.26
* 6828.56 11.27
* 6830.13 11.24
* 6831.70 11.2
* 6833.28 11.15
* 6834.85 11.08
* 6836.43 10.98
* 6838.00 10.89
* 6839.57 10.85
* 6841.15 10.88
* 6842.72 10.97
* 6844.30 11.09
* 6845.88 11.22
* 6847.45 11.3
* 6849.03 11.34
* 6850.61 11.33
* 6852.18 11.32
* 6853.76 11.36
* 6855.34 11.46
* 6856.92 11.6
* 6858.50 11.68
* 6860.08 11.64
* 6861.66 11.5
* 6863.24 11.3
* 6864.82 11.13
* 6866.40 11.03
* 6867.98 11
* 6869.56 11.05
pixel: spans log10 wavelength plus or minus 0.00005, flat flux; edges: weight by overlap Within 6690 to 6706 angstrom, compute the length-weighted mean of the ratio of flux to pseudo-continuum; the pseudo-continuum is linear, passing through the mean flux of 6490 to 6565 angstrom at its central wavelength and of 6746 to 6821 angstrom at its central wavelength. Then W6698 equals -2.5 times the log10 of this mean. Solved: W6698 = 0.05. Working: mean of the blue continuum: 14.4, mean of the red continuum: 10.9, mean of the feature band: 11.5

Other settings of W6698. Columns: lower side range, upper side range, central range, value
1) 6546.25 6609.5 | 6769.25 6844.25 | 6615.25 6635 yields 0.36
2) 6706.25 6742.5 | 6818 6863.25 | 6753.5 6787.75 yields 0.10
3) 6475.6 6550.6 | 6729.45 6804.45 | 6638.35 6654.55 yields 0.05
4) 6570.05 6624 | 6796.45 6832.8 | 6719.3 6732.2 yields -0.13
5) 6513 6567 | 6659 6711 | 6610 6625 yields 0.19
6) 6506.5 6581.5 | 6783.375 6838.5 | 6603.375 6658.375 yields 0.26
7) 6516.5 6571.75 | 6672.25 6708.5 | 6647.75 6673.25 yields 0.13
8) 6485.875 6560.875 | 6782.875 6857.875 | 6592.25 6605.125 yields 0.13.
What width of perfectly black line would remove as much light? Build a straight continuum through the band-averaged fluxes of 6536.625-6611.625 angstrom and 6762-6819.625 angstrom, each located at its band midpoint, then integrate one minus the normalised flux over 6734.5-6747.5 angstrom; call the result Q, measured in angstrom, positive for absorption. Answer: 0.8 angstrom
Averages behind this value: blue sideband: 16.9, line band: 11.5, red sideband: 10.8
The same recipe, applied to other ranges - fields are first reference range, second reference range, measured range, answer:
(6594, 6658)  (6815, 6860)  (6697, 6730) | -4.29 angstrom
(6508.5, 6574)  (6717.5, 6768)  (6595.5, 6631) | 7.90 angstrom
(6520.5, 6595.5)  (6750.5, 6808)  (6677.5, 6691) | 2.33 angstrom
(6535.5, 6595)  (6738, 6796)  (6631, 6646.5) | 4.50 angstrom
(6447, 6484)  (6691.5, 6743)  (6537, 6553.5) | -2.66 angstrom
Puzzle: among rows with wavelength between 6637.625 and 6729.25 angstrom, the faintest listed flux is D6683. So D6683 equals 10.86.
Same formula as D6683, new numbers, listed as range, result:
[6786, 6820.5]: 10.04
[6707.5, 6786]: 10.8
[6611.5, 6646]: 10.99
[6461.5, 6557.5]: 10.16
